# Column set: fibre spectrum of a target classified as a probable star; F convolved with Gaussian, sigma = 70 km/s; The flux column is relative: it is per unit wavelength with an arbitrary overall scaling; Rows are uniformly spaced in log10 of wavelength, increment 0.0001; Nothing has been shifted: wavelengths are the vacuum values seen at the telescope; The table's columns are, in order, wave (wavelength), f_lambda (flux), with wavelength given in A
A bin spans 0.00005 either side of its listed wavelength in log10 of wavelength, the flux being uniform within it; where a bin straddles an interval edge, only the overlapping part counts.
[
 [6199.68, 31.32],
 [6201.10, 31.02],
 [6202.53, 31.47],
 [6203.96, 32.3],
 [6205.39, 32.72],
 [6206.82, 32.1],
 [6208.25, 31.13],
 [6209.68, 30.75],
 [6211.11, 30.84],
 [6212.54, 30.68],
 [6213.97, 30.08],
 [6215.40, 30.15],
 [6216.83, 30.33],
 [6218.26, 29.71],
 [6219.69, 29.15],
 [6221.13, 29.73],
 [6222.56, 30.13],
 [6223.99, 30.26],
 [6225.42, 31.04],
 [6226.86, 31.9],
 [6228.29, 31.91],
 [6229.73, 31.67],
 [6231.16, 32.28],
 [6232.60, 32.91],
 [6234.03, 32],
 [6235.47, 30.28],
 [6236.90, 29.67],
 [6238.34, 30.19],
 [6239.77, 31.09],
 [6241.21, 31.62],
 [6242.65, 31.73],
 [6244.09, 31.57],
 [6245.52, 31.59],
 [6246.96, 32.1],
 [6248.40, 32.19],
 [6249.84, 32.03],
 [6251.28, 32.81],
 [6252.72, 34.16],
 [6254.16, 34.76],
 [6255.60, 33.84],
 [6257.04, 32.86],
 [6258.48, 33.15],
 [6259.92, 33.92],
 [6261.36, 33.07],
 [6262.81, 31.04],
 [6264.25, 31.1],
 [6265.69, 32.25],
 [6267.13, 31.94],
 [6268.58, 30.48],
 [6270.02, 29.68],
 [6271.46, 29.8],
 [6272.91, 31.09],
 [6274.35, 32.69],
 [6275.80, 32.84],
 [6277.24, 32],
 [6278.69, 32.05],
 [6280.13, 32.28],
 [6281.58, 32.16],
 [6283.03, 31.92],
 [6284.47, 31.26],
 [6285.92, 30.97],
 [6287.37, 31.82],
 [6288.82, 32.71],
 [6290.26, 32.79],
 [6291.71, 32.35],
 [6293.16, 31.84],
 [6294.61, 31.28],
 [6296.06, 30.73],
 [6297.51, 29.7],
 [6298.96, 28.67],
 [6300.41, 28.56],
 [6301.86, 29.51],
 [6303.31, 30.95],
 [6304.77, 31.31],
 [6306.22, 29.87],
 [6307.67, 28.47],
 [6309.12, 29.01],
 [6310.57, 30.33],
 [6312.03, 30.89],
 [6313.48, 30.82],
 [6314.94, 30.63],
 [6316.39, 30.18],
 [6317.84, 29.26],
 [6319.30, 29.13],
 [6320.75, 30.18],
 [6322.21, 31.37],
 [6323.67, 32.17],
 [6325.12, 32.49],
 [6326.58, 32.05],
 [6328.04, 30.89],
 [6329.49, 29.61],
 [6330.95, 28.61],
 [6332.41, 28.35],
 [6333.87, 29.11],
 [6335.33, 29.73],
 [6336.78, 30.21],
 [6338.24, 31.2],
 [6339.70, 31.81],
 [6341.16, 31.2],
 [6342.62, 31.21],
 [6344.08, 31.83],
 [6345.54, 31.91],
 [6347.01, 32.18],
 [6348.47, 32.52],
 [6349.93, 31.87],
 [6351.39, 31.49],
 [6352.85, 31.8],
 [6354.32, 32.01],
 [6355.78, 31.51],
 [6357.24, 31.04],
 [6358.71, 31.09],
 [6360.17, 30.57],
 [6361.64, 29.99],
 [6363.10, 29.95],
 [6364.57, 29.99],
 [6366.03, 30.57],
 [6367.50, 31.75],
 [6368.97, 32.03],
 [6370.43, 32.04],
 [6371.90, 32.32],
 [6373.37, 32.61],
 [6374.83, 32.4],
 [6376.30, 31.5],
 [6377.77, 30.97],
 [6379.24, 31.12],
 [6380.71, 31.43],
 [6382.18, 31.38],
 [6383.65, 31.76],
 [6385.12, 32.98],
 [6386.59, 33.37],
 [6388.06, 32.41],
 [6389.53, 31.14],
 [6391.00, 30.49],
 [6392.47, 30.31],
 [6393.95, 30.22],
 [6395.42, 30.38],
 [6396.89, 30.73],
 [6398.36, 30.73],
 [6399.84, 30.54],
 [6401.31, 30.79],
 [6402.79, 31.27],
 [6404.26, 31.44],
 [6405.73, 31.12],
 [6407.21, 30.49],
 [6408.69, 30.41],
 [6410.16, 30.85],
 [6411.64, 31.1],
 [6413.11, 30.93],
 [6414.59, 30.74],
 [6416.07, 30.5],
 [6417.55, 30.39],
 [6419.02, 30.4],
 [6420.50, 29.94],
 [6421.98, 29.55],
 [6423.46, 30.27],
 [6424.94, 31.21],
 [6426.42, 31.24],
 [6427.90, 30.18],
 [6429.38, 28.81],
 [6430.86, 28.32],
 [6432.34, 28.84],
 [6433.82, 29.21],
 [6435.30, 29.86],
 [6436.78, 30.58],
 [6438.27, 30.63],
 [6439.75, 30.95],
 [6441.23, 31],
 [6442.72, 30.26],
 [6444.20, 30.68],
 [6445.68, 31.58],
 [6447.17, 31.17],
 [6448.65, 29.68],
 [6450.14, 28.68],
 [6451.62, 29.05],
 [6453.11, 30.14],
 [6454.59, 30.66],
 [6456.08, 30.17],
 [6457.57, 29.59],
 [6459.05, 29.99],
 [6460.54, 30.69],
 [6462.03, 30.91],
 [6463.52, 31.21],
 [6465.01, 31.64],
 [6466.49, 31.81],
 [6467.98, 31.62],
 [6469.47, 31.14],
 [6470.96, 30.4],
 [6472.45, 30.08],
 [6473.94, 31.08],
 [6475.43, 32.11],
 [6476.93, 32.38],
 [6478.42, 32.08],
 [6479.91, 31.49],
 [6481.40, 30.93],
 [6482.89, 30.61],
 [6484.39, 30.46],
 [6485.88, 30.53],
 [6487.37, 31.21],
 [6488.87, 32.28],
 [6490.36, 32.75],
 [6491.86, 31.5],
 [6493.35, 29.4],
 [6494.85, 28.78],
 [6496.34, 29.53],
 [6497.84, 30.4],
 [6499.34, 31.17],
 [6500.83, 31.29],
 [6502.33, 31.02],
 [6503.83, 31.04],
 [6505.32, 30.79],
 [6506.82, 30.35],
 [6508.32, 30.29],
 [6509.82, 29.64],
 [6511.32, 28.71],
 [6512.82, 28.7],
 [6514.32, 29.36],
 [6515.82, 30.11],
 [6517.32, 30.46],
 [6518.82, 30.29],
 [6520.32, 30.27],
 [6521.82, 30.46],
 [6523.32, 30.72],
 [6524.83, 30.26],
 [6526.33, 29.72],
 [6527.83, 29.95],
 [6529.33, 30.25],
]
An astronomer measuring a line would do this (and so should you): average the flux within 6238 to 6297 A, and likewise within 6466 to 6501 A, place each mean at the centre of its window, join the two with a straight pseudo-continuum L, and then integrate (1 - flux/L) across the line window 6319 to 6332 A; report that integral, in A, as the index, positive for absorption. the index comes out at 0.4 A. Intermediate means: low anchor 32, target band 30.7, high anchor 31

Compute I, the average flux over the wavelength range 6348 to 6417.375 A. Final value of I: 31.2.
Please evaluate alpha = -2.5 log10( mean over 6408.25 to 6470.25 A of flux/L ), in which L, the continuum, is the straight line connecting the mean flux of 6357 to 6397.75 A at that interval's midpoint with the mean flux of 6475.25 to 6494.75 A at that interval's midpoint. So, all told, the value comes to 0.03 mag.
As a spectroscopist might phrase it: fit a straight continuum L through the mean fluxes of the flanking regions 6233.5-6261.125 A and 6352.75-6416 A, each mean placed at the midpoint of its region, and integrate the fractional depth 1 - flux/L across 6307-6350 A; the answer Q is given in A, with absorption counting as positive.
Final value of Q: 1.3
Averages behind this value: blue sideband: 32.2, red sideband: 31.2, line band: 30.6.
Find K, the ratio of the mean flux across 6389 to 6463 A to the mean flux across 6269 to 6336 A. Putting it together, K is 0.99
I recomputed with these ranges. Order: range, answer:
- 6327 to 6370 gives 30.9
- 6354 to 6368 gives 30.8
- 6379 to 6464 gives 30.6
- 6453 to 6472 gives 30.8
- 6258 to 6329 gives 31.1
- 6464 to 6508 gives 31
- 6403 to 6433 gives 30.4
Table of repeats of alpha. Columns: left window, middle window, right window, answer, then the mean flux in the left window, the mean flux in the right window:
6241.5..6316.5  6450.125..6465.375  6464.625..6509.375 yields 0.03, 31.5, 31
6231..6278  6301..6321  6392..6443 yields 0.05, 32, 30.4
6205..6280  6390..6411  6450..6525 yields 0.01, 31.6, 30.6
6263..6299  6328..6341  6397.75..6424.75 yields 0.04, 31.5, 30.6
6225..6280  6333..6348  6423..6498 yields 0.01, 31.9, 30.6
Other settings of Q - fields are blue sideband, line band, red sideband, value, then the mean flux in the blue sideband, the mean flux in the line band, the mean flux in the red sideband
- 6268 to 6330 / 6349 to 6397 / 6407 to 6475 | -1.1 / 30.9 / 31.4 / 30.4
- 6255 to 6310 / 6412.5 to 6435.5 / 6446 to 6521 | 0.6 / 31.4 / 30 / 30.6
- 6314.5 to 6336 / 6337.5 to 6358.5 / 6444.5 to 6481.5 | -0.9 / 30.2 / 31.7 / 30.8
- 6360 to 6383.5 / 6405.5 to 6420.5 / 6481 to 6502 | 0.2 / 31.3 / 30.6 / 30.8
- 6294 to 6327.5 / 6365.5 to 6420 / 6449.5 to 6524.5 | -1.4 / 30.3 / 31.2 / 30.6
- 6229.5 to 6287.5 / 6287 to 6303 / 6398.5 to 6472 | 0.4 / 31.9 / 30.9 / 30.5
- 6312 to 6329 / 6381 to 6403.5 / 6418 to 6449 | -0.6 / 30.8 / 31.2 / 30.2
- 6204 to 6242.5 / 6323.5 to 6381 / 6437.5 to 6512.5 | -0.6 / 31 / 31.2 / 30.7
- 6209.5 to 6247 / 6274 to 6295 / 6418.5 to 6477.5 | -0.9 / 30.9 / 32.1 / 30.4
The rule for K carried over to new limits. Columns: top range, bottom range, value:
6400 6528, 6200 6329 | 0.98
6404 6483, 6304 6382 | 0.99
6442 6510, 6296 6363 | 1.00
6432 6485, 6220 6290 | 0.96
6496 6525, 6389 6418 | 0.98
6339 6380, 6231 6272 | 0.99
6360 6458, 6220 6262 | 0.96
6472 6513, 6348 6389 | 0.97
